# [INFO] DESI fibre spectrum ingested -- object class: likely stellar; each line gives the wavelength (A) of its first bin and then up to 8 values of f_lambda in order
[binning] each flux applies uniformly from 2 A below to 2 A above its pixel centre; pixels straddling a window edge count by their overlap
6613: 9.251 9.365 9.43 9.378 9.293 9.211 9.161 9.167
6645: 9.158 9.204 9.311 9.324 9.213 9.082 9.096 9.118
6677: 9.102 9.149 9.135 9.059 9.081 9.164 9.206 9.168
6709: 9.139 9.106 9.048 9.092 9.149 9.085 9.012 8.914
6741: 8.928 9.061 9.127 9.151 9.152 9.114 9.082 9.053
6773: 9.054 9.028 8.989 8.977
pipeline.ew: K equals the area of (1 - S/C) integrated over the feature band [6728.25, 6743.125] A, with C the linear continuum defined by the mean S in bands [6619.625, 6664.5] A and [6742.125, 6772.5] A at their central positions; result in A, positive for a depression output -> 0.24 A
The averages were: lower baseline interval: 9.25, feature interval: 8.98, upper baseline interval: 9.1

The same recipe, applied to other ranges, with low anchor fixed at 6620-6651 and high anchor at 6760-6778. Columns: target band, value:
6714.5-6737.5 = 0.16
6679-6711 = 0.09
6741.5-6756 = -0.01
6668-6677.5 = 0.09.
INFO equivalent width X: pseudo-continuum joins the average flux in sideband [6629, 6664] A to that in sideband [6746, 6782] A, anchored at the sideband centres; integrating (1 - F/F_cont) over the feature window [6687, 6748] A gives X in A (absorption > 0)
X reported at 0.4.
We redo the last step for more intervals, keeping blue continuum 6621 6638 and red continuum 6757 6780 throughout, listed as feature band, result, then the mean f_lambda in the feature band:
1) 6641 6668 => 0.12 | 9.21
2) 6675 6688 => 0.12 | 9.12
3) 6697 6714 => 0.02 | 9.16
